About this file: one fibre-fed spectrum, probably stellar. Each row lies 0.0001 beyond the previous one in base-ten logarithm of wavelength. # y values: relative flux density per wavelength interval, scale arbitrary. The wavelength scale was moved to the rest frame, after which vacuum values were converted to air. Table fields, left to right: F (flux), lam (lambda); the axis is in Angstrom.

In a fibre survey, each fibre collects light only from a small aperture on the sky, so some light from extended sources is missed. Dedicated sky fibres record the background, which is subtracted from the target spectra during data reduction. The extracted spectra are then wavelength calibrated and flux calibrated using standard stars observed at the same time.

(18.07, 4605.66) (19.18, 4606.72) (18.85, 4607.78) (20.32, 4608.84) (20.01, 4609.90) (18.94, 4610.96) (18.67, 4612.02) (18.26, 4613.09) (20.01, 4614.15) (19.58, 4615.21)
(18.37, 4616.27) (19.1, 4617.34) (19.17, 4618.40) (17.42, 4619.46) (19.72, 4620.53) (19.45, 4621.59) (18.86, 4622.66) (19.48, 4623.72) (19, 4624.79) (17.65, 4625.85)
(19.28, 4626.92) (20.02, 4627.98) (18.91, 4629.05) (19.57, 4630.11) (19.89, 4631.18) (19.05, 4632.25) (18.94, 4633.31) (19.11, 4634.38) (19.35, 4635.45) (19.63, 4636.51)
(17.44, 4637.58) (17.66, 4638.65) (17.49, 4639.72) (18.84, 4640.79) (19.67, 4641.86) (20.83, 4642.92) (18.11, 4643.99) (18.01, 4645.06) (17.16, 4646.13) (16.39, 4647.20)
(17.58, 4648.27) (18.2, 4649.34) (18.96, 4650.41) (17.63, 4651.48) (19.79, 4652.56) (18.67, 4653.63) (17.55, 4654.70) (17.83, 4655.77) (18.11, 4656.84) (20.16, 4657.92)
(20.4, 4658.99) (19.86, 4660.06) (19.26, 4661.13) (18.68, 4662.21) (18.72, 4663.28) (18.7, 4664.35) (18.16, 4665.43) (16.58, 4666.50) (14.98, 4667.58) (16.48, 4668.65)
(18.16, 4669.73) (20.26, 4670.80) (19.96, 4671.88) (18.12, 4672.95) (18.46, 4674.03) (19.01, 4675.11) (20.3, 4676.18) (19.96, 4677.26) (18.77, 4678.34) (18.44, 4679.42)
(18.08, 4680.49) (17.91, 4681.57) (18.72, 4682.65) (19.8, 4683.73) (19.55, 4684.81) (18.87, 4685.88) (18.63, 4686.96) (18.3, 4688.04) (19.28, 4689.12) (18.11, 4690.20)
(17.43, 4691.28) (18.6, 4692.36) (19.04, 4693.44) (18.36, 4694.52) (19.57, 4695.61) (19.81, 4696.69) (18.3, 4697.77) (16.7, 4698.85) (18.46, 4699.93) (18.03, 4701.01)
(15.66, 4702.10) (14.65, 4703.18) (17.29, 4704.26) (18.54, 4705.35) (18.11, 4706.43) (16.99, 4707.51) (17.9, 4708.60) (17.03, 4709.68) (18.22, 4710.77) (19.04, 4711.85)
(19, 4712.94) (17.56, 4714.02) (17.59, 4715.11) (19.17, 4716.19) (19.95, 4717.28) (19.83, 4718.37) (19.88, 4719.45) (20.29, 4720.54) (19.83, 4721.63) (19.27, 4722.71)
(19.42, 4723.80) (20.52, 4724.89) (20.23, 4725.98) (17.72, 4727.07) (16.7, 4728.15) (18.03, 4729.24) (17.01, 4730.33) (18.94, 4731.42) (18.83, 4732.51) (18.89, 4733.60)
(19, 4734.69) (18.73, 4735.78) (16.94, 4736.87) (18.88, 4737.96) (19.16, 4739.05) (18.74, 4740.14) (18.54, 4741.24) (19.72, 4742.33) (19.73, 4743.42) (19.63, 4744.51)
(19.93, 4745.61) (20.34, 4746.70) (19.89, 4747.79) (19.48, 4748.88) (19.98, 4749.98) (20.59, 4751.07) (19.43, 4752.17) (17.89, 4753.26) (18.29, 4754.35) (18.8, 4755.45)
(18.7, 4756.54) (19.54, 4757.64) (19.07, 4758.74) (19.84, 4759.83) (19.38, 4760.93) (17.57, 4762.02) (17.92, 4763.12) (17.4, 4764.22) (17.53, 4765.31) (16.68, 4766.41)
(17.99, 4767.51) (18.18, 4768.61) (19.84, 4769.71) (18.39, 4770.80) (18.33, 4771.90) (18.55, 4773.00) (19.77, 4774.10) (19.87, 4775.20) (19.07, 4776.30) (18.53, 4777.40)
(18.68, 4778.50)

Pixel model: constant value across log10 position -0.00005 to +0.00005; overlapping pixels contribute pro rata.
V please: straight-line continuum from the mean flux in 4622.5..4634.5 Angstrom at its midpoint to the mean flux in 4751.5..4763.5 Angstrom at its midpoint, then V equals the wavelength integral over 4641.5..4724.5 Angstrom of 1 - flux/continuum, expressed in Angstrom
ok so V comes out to 2.2 Angstrom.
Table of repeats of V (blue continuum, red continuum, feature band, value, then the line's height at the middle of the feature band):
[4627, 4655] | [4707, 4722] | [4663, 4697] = 0.18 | 18.7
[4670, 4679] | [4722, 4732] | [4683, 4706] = 1.00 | 19.1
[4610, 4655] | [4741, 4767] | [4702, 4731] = 0.82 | 18.9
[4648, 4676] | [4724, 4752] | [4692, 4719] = 0.98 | 18.8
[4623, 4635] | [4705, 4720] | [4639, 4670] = 1.07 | 19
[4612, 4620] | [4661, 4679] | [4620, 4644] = -0.44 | 18.7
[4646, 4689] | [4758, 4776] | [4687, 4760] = -0.60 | 18.5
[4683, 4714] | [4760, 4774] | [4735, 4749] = -0.75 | 18.2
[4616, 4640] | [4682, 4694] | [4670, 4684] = -0.18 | 18.8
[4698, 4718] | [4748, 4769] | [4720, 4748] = -1.20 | 18.2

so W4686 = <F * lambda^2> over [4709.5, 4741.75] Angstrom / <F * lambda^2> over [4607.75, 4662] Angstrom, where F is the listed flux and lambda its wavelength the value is 1.03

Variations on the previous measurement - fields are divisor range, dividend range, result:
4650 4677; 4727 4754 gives 1.05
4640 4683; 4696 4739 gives 1.02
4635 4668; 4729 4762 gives 1.08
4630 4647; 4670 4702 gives 1.02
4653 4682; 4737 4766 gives 1.06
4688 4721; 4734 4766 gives 1.06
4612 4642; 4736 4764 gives 1.06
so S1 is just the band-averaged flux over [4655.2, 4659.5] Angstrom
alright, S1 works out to 19.1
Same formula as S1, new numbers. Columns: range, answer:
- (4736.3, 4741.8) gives 18.4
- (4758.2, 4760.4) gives 19.5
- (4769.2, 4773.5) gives 18.8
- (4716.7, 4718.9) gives 19.8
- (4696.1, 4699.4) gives 18.3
